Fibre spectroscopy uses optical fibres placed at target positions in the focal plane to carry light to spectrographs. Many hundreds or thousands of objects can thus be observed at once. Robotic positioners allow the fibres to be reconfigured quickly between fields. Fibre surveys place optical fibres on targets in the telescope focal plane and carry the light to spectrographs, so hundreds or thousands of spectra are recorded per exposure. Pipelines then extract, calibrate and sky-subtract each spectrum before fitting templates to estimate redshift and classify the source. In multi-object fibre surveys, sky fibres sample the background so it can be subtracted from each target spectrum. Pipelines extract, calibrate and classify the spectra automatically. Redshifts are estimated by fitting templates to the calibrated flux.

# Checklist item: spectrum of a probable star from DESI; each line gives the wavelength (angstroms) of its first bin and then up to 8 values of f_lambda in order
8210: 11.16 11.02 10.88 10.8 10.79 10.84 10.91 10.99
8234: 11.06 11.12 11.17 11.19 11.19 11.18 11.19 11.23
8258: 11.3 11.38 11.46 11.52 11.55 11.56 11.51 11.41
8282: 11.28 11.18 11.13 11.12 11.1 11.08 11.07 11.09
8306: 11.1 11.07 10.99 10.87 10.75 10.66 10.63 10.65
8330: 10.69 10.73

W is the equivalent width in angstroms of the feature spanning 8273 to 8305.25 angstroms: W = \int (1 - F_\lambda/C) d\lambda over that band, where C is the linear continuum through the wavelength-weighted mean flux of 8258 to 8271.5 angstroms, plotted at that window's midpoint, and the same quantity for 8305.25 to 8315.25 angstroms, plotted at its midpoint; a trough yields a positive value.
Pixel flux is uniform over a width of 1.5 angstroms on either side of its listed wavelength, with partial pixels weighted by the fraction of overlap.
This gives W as 0.0 angstroms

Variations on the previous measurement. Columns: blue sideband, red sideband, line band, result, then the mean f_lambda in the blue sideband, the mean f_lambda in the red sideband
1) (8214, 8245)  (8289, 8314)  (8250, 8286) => -1.1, 11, 11.1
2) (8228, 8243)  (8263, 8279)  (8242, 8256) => 0.1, 11.1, 11.5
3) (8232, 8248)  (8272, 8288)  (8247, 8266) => -0.1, 11.1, 11.4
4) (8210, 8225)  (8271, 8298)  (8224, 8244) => -0.1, 10.9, 11.3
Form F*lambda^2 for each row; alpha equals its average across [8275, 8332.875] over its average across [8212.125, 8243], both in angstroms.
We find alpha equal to 1.02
